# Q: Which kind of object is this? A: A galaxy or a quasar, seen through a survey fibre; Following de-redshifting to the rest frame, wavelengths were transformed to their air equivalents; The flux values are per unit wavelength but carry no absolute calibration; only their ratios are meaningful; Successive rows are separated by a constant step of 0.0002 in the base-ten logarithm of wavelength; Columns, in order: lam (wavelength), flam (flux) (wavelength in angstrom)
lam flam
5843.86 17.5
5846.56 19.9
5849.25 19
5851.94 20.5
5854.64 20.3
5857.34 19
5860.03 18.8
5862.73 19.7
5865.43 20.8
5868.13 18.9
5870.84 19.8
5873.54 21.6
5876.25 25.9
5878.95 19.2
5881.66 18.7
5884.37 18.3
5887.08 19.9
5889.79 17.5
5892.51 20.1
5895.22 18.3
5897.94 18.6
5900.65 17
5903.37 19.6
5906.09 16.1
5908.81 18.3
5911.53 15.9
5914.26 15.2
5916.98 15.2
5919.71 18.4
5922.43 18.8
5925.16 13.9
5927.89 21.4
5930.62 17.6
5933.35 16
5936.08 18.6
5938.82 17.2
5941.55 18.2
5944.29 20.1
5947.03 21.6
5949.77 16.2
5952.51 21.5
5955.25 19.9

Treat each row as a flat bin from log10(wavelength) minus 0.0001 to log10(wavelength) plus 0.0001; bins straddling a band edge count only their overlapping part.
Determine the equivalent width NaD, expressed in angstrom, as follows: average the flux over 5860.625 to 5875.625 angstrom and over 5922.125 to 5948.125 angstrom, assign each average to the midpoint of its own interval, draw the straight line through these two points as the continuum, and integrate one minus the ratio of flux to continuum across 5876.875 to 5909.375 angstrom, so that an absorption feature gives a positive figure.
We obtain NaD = 1.6 angstrom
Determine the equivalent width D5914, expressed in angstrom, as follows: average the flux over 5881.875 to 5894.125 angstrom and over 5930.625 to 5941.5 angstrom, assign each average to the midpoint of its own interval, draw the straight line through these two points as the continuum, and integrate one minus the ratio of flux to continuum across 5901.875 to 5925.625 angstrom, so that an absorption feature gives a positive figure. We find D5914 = 1.6 angstrom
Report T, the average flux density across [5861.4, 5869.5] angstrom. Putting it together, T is 19.8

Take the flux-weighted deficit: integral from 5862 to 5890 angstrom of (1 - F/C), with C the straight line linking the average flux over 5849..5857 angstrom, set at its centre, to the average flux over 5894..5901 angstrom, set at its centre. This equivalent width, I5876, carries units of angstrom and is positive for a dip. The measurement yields -1.7 angstrom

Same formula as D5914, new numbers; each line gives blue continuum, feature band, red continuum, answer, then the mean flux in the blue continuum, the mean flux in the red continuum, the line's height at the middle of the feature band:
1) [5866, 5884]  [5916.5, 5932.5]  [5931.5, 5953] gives 1.2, 20.6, 18.5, 19.1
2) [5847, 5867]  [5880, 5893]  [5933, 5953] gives 0.4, 19.7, 18.7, 19.4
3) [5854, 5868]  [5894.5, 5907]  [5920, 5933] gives 0.4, 19.6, 17.8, 18.5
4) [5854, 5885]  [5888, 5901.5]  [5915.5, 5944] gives 0.5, 20.1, 17.6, 19.1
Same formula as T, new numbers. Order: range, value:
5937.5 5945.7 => 18.5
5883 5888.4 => 19.1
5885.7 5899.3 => 18.9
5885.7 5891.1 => 18.7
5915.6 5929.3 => 17.5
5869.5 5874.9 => 20.7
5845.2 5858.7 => 19.7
